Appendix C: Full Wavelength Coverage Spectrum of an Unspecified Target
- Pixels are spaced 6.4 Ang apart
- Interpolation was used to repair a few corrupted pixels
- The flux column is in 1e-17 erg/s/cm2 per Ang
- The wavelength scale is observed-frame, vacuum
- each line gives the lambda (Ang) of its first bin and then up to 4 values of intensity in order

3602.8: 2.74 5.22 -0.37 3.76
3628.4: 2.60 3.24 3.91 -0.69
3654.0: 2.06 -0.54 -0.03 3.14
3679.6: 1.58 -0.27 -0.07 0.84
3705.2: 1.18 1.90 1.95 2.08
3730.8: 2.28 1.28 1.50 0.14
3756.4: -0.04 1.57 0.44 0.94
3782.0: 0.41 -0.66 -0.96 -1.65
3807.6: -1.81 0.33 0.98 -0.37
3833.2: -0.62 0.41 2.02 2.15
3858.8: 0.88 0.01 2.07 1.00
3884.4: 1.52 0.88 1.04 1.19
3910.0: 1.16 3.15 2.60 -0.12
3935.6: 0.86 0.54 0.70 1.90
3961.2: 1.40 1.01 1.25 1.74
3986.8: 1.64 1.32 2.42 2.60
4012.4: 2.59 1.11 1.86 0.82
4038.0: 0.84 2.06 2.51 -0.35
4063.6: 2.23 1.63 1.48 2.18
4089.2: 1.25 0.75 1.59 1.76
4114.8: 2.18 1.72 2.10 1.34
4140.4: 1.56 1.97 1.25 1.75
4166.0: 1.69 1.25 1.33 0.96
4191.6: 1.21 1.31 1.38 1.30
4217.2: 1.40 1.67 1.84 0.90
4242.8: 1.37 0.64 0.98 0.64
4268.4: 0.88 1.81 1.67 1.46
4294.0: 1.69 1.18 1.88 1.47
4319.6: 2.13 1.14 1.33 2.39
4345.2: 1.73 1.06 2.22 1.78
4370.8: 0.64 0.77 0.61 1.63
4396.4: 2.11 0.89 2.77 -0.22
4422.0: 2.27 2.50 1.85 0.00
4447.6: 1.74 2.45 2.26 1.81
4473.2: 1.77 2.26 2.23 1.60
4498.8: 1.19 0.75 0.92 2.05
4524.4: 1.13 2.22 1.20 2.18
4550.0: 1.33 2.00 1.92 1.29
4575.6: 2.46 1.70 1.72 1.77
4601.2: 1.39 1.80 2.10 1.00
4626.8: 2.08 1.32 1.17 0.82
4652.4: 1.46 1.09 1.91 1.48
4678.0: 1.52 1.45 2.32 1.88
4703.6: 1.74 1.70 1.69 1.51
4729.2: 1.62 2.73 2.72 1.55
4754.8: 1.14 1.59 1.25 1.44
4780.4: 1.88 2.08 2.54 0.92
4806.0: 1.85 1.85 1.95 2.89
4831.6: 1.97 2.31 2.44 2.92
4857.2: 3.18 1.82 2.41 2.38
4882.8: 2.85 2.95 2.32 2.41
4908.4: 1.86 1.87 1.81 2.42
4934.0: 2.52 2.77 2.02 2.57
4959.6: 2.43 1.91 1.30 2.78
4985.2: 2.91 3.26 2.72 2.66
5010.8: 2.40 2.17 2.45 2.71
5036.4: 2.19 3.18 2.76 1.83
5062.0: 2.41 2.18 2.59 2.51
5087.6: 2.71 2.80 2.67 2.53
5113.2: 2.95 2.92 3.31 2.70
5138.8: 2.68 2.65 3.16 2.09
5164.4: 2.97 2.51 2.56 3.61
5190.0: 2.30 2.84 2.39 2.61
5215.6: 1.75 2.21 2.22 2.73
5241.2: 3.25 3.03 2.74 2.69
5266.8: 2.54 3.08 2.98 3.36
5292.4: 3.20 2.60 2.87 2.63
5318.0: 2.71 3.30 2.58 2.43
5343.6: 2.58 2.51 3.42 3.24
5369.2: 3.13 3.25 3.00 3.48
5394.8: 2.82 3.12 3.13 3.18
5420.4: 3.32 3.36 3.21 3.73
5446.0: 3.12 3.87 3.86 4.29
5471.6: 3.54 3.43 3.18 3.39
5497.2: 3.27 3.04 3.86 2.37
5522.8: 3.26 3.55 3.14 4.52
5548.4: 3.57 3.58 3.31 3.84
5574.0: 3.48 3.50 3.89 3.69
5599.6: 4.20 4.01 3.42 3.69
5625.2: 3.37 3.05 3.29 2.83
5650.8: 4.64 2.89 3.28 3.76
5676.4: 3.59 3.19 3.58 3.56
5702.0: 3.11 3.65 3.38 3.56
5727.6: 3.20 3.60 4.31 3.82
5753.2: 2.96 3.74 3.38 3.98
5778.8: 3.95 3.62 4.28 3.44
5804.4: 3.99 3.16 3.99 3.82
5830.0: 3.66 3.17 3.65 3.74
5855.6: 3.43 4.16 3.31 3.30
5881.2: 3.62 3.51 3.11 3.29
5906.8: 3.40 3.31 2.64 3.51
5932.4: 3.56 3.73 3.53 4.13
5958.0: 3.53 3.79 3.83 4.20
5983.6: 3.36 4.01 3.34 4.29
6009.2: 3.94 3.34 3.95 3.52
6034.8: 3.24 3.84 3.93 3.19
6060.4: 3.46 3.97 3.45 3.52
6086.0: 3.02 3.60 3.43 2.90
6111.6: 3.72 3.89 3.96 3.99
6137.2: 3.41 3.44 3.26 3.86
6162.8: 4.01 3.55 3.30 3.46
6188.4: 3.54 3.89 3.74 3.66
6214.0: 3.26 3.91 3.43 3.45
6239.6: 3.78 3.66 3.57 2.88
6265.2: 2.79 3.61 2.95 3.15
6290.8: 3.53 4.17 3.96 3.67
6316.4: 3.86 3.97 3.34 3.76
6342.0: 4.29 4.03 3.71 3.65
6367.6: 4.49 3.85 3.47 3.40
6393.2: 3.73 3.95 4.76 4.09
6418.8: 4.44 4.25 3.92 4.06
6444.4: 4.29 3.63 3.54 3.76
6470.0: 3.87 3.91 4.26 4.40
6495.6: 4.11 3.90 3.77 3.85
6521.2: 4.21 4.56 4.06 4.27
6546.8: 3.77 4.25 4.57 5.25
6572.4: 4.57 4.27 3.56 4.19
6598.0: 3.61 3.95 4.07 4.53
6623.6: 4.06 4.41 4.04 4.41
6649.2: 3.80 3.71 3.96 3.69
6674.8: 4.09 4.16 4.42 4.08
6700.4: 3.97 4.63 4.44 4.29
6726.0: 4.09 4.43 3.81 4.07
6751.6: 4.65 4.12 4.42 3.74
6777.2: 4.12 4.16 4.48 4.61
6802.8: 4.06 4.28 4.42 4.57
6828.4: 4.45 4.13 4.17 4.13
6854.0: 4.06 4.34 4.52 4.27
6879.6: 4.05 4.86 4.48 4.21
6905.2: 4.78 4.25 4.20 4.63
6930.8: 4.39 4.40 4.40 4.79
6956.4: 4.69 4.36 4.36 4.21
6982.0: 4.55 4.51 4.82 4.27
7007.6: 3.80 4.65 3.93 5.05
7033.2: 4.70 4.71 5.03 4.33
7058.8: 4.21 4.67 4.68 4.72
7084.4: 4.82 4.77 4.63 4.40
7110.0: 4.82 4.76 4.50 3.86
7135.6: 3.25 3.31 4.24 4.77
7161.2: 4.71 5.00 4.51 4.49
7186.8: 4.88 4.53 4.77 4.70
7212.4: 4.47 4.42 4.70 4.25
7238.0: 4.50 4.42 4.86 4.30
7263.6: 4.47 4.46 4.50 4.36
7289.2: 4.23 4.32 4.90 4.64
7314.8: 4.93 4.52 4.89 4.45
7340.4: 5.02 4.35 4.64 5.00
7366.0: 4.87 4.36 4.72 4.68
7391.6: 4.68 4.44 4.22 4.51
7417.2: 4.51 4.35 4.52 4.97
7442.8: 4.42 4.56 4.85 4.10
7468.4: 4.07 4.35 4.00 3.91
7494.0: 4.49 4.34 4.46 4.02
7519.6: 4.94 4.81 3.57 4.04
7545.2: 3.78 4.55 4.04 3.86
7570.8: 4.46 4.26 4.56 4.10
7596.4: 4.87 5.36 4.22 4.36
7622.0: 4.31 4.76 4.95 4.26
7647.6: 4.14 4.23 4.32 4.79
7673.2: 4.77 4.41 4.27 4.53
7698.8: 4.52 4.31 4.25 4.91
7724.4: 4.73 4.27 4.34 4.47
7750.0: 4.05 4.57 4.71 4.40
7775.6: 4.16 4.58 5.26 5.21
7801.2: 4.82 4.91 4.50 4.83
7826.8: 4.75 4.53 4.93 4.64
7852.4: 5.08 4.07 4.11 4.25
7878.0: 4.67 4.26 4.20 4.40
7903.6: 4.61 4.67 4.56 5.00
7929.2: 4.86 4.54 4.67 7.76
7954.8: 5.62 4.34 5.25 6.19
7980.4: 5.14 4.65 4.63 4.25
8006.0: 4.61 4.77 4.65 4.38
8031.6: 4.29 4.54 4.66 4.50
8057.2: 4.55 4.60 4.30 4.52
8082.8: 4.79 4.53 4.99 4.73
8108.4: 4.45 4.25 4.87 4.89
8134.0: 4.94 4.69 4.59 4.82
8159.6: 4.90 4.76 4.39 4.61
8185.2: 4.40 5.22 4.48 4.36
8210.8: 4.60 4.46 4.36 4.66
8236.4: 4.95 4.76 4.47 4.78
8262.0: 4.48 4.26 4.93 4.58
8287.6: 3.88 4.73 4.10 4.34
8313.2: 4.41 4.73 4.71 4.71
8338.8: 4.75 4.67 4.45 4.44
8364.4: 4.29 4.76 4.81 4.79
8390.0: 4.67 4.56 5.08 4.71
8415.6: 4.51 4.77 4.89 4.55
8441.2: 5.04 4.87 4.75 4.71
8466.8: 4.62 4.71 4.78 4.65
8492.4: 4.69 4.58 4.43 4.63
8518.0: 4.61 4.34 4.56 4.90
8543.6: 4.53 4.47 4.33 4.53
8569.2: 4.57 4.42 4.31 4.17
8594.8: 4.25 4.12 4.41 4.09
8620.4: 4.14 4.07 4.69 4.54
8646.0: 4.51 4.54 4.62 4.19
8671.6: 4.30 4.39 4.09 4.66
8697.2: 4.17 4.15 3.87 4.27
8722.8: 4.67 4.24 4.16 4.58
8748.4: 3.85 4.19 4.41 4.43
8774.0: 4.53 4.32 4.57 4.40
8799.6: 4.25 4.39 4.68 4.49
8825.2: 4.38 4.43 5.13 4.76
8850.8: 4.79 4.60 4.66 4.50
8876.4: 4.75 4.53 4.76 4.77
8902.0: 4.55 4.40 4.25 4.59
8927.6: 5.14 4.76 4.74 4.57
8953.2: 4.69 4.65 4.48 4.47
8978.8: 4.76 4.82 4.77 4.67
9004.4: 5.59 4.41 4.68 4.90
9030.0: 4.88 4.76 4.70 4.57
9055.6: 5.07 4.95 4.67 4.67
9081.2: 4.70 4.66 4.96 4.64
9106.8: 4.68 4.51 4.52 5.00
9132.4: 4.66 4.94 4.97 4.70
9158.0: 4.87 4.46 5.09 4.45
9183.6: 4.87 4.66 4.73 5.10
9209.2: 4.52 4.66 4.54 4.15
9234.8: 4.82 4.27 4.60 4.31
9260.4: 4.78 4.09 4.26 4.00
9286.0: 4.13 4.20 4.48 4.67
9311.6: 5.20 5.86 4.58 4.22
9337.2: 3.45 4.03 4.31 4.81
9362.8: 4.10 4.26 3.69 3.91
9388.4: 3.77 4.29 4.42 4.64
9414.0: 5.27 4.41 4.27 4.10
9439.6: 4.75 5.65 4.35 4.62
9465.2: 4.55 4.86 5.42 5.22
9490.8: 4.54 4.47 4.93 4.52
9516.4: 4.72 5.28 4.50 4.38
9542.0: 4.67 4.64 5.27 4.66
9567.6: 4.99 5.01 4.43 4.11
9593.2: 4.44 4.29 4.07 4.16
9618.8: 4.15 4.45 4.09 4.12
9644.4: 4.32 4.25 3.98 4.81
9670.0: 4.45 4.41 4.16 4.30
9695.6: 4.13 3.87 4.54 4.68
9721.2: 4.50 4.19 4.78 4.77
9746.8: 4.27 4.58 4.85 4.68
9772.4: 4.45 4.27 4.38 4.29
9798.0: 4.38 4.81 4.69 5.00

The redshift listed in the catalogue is 0.21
